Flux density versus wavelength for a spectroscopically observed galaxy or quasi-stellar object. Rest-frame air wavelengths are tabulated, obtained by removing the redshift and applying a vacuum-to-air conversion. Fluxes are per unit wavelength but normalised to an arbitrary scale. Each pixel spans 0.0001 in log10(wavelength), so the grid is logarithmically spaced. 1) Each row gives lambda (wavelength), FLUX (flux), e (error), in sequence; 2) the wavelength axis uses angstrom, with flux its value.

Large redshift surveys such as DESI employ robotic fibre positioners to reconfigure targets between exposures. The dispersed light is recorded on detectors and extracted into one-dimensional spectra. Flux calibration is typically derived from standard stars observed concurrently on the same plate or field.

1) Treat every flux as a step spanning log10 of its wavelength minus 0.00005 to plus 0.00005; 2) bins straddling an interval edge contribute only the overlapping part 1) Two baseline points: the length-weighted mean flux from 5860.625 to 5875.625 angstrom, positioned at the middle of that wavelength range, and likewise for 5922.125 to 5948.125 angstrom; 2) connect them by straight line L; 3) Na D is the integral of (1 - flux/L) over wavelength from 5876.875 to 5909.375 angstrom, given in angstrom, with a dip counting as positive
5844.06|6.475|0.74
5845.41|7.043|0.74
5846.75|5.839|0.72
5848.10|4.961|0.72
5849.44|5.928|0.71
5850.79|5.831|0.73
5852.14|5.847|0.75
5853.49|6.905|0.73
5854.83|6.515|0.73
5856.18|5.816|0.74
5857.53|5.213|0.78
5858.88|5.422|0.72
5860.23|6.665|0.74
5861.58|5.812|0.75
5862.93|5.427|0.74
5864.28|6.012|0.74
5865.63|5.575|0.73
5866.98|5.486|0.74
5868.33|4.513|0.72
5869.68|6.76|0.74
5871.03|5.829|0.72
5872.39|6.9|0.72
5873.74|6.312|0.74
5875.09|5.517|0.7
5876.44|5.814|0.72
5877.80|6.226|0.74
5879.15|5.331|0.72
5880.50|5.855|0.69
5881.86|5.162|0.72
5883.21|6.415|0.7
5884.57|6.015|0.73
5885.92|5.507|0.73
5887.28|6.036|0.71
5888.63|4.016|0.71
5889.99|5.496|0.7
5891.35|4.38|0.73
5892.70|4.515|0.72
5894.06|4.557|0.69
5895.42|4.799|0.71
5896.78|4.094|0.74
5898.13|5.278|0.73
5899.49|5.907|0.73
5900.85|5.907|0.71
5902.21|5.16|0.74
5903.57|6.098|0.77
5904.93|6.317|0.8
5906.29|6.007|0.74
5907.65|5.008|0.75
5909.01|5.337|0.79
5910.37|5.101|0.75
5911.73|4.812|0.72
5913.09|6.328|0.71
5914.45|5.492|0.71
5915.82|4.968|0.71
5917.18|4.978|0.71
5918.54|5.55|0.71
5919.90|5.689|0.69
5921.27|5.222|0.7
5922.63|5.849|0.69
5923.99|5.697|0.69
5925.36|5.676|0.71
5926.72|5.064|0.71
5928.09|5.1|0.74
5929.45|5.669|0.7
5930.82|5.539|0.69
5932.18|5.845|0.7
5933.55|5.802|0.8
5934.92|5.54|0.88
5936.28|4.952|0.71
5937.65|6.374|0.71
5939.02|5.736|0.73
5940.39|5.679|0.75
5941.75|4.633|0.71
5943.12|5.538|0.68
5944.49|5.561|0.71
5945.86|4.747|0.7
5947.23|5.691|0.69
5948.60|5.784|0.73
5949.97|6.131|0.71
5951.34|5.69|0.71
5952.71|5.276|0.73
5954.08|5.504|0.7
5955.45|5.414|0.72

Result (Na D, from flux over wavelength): 1.9 angstrom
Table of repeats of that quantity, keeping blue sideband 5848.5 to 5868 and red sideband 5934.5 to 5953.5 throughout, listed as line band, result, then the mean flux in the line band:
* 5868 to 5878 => -0.39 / 6.02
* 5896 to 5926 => 0.94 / 5.47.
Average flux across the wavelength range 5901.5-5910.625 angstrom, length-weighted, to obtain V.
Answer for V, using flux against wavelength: 5.6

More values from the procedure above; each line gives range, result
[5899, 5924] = 5.54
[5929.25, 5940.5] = 5.68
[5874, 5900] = 5.32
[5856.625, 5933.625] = 5.53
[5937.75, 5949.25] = 5.47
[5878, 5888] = 5.78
